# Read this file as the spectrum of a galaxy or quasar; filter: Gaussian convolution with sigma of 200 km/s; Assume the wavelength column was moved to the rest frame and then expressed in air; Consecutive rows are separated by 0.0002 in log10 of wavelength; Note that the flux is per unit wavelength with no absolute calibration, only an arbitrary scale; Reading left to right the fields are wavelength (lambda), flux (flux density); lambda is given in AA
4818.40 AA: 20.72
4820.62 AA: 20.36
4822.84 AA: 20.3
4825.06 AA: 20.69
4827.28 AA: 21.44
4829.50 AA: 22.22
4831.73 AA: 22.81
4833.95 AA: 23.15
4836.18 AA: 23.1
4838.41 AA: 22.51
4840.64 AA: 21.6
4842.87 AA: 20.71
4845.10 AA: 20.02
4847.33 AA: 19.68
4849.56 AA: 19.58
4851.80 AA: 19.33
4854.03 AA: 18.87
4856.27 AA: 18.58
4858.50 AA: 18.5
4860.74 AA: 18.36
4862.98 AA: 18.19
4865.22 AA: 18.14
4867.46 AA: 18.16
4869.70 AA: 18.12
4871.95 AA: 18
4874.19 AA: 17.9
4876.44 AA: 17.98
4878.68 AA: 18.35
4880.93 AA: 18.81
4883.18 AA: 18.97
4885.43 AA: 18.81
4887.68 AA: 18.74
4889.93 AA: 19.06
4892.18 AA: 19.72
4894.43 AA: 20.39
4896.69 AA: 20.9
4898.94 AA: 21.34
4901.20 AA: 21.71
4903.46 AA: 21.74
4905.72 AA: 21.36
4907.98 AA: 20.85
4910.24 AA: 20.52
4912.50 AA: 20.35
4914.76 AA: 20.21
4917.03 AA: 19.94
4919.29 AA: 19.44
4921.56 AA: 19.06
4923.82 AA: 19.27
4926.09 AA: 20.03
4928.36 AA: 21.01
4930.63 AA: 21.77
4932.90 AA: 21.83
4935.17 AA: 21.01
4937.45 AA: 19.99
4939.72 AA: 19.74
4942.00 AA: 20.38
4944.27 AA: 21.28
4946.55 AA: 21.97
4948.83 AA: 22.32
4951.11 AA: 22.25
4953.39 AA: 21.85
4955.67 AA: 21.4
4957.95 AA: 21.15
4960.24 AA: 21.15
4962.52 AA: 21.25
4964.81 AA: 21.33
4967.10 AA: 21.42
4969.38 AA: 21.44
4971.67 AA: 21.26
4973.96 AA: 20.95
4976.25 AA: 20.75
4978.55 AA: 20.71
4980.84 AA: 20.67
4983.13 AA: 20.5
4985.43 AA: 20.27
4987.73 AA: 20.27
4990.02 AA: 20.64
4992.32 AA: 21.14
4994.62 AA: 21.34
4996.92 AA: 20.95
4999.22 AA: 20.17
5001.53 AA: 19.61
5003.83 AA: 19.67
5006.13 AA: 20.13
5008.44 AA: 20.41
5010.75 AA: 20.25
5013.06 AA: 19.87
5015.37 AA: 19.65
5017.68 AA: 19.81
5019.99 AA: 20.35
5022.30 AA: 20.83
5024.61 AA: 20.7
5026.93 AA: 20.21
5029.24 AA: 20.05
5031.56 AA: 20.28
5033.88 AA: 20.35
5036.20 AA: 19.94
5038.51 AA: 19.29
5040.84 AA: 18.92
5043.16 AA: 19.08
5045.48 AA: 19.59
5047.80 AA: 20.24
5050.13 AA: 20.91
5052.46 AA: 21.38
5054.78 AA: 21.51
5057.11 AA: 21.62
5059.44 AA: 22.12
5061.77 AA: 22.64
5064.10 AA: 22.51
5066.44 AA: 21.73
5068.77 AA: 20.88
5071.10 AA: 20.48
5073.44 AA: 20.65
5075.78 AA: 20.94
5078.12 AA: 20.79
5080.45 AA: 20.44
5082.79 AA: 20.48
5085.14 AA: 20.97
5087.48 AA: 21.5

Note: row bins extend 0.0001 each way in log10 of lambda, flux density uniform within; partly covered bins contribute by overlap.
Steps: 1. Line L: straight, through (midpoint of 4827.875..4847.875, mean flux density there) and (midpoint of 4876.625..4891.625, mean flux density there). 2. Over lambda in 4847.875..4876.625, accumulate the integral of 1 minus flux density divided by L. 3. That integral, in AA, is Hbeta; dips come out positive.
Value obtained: 2.5 AA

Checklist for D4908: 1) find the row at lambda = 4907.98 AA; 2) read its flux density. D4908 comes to 20.85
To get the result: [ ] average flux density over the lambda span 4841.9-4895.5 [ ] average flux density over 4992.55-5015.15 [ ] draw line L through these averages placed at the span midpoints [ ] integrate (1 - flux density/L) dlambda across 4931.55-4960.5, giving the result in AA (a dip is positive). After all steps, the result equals -2.3 AA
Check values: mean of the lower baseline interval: 18.9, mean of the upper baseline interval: 20.3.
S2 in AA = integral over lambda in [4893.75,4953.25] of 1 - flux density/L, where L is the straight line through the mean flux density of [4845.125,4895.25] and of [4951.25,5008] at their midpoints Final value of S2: -3.13 AA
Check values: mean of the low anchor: 18.8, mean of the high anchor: 20.9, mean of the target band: 20.8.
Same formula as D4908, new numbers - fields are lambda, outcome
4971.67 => 21.26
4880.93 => 18.81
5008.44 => 20.41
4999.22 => 20.17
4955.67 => 21.4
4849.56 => 19.58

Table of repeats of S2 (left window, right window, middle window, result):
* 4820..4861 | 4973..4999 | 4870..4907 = 1.97 AA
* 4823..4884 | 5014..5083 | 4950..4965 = -0.94 AA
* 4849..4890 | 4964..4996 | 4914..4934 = -0.59 AA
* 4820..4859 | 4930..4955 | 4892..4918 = 0.39 AA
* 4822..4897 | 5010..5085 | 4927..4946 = -0.77 AA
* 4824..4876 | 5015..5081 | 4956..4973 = -0.79 AA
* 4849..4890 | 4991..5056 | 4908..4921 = -0.74 AA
